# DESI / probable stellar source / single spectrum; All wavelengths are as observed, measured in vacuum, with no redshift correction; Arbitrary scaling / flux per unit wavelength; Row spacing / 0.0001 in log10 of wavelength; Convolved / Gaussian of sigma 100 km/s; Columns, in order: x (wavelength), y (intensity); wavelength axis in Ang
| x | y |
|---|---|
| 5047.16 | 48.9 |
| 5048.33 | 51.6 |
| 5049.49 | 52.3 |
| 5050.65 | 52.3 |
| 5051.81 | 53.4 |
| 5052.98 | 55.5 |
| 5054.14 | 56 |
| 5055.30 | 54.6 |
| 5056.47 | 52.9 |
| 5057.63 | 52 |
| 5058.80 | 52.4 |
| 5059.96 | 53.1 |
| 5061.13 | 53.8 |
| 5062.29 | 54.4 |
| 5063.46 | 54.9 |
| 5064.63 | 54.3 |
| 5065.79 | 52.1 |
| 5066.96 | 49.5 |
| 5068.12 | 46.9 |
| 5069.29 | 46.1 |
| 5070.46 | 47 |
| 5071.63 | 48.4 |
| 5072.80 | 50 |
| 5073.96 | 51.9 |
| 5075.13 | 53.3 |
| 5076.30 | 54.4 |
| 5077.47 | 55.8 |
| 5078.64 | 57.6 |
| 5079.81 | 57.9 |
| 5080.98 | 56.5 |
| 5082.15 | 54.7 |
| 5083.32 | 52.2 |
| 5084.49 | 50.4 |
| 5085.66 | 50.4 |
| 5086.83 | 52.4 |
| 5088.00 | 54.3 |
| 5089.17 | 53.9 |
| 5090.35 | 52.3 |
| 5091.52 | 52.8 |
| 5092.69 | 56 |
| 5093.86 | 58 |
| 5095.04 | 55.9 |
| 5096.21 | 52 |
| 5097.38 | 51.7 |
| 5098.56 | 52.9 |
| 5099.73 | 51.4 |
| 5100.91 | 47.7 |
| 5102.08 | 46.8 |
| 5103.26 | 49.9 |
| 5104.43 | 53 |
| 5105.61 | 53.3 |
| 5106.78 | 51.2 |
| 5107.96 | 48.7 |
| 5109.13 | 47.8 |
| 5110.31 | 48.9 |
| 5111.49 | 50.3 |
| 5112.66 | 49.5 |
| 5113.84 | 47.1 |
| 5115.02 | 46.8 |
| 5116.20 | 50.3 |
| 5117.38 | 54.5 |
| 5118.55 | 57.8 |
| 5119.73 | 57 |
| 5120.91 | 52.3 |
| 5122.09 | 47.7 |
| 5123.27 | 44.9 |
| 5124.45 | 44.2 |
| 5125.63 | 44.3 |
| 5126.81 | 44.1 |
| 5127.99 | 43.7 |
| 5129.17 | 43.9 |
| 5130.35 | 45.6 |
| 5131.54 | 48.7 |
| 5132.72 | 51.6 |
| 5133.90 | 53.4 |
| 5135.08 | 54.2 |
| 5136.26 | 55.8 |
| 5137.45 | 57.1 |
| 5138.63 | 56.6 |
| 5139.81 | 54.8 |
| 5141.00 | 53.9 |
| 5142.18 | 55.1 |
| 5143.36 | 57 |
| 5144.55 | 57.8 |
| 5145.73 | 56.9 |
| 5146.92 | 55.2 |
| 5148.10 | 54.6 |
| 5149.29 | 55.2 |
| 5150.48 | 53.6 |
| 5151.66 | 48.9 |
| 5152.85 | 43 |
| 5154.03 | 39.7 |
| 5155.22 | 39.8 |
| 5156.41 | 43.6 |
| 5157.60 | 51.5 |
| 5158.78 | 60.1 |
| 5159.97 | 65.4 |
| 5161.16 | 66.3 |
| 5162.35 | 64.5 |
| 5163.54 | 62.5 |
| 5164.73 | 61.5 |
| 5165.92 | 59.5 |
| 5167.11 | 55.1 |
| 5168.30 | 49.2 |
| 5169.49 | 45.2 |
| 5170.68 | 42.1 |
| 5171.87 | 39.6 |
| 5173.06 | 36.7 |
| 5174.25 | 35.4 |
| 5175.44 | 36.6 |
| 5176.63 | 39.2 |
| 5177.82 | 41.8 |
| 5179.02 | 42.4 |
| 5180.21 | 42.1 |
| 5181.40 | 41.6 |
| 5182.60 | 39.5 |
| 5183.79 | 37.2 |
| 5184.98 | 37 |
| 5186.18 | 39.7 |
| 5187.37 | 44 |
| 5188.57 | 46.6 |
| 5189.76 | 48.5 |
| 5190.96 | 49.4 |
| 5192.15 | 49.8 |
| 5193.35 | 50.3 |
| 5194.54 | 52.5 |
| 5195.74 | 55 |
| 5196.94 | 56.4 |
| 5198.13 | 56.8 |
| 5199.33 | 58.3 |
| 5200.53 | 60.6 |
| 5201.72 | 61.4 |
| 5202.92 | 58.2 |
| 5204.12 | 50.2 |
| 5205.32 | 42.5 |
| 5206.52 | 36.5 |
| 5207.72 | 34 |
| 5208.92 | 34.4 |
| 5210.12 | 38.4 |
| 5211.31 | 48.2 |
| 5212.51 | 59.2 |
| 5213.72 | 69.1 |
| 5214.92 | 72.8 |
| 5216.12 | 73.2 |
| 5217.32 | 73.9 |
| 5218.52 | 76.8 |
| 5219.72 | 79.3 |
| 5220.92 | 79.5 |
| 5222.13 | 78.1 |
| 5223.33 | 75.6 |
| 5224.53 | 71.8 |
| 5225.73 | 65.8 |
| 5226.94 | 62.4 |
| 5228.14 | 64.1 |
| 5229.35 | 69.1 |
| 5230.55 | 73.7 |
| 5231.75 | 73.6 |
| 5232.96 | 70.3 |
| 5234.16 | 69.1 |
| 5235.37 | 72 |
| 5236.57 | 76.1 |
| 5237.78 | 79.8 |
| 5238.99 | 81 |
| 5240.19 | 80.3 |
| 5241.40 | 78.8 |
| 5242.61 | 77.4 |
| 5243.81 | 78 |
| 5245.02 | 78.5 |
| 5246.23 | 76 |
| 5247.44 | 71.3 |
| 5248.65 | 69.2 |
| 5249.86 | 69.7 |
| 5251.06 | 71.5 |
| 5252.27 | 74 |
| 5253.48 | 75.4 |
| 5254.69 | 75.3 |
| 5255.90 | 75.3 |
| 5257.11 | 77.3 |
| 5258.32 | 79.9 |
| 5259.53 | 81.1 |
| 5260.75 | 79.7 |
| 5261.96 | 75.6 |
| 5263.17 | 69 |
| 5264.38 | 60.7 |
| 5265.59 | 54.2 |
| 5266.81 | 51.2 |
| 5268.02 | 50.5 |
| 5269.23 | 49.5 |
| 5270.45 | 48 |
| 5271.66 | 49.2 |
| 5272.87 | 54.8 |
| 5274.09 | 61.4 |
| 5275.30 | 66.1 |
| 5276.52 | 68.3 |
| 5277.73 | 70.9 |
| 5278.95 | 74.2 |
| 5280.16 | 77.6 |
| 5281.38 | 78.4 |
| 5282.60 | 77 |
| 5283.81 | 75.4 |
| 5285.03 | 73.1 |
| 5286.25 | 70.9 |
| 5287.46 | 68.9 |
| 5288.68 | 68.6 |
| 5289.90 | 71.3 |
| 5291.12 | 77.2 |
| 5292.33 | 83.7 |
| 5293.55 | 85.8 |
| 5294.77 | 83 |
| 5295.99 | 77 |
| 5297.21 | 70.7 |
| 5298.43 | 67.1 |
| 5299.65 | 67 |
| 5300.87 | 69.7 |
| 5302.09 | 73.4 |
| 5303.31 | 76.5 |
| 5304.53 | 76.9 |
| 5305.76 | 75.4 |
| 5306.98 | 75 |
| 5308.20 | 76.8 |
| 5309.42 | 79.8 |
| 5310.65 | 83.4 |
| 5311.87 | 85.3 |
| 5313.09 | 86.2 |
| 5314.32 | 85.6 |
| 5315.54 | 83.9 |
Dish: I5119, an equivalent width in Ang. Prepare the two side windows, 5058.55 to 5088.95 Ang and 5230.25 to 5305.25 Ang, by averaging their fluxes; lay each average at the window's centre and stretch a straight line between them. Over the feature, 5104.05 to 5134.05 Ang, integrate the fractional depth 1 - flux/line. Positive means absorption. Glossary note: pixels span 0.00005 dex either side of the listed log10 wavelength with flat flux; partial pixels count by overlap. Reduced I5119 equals 4.1 Ang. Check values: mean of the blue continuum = 52.5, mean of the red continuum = 71.6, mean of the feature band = 49.2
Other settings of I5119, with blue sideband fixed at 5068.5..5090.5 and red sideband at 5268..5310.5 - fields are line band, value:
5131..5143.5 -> 0.7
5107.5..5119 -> 1.1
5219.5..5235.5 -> -1.5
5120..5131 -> 2.1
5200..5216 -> 3.0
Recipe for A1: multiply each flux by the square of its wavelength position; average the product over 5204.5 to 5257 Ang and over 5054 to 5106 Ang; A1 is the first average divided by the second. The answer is 1.39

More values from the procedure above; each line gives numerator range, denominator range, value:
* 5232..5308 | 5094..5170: 1.45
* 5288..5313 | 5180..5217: 1.59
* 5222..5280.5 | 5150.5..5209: 1.49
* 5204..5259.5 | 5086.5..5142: 1.41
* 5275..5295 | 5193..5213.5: 1.53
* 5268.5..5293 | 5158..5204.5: 1.43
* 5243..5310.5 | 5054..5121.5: 1.47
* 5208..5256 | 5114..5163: 1.41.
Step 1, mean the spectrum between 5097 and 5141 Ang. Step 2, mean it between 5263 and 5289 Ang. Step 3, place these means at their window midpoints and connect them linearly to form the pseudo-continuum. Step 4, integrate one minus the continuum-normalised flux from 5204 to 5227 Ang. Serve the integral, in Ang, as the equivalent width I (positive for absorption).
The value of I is -0.9 Ang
